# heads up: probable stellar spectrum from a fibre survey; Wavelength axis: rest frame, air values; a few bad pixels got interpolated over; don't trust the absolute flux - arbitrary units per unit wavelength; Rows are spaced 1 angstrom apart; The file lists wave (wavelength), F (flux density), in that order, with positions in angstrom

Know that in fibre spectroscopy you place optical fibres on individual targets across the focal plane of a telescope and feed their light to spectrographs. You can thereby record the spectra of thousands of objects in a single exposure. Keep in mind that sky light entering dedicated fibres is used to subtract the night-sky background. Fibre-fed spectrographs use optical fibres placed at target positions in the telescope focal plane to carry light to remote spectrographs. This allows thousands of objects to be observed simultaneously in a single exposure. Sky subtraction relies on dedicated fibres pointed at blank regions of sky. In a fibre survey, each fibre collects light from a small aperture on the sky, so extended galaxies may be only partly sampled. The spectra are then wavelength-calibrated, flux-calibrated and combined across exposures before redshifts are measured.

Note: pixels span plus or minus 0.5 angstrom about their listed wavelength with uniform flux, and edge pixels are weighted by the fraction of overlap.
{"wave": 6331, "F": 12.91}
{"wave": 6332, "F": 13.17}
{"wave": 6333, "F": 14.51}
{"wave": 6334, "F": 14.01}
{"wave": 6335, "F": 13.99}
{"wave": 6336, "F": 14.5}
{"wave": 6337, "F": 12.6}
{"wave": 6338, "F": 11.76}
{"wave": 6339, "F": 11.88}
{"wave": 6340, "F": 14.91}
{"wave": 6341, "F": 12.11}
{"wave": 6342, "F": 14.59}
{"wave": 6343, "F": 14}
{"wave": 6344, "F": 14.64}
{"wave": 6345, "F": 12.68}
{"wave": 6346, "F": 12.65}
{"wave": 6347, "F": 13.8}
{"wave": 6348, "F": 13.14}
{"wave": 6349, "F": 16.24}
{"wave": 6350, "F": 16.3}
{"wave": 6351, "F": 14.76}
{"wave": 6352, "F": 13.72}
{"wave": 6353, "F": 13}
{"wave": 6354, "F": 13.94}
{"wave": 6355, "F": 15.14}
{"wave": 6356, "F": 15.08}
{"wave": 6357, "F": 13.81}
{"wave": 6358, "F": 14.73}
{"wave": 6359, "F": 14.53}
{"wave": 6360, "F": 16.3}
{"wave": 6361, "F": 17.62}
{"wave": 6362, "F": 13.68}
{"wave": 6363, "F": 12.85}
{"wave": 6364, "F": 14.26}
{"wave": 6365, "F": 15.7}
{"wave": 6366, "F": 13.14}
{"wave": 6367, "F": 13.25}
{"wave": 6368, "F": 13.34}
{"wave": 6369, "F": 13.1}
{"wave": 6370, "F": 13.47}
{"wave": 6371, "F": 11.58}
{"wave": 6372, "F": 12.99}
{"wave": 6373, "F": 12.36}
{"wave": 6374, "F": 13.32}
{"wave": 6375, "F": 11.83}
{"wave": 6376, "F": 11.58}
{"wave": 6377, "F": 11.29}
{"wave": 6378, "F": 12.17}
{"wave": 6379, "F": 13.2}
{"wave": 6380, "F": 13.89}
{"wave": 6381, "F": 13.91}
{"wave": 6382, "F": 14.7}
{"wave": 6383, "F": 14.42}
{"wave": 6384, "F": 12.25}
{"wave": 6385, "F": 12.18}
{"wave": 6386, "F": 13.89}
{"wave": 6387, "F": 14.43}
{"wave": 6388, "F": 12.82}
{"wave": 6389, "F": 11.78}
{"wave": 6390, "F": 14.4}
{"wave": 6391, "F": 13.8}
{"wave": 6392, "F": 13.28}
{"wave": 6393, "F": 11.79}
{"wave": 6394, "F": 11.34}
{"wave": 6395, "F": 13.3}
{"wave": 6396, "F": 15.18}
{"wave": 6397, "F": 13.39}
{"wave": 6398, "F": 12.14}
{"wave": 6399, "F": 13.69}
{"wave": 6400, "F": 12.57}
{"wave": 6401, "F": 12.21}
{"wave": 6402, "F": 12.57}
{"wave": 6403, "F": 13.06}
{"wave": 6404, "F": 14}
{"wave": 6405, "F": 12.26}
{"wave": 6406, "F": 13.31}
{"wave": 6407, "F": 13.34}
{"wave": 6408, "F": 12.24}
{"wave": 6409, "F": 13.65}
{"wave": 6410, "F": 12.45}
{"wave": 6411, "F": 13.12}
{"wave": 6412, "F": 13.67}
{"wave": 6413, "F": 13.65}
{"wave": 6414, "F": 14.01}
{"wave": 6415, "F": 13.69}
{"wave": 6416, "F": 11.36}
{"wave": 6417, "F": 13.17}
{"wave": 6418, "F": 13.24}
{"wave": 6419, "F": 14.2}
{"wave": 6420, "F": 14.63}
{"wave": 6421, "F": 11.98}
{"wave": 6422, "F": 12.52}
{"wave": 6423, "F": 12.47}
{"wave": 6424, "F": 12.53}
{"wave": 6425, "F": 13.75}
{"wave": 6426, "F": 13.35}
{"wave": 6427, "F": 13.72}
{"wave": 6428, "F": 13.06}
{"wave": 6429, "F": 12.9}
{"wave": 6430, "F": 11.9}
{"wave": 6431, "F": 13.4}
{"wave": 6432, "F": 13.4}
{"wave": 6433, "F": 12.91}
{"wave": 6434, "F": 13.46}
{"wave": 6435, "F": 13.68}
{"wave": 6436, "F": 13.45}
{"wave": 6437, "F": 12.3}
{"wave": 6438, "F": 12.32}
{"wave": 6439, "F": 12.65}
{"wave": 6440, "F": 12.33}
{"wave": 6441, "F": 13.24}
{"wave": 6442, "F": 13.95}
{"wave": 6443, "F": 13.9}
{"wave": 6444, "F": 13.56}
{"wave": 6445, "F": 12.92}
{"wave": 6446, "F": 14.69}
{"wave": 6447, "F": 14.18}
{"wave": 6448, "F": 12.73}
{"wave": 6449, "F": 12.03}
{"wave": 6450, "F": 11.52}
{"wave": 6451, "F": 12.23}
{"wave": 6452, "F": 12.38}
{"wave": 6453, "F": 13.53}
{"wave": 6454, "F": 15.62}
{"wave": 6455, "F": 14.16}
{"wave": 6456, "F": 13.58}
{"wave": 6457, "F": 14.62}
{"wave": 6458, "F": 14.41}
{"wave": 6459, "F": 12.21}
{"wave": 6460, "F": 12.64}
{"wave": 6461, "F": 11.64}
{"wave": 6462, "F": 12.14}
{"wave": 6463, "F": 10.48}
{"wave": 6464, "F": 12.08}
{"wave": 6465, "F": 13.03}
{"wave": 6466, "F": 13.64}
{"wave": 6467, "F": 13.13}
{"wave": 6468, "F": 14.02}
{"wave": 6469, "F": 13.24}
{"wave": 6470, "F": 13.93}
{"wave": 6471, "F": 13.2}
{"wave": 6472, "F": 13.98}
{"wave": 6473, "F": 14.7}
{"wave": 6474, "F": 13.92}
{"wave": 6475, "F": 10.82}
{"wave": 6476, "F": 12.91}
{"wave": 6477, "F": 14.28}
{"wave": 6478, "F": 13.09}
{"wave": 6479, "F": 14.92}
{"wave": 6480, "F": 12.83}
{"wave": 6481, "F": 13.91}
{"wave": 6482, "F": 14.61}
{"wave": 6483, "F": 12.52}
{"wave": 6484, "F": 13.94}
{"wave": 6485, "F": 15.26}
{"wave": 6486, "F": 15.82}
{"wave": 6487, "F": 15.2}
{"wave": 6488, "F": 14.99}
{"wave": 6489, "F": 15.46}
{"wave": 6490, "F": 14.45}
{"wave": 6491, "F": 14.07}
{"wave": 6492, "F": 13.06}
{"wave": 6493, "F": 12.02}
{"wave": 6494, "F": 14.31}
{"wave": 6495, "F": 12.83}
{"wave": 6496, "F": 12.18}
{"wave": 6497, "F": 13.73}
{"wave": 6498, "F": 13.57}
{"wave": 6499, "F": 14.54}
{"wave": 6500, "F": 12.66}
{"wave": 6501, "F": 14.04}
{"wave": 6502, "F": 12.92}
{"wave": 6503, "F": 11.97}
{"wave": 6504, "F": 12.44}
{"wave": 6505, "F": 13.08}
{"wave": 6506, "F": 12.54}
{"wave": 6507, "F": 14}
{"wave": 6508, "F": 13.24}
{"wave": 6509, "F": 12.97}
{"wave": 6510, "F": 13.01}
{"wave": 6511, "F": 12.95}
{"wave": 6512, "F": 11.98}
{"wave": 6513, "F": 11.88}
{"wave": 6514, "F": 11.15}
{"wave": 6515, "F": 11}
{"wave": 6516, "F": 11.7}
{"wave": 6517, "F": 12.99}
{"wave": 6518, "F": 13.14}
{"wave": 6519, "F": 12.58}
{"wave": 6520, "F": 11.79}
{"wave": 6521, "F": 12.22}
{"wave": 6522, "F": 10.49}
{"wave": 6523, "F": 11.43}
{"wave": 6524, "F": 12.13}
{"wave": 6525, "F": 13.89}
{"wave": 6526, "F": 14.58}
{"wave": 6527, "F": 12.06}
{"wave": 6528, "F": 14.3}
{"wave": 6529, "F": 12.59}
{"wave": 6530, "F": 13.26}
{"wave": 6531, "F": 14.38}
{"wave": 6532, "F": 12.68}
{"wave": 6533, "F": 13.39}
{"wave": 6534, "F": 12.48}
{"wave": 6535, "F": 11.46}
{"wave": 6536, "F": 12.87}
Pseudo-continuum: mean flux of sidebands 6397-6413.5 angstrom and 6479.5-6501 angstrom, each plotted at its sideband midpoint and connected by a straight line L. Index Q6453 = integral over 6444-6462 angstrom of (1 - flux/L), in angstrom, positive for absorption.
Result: 0.4 angstrom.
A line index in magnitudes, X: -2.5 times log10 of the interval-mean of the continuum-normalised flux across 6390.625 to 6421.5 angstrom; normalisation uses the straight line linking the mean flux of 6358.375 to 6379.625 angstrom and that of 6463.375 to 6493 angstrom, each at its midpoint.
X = 0.04 mag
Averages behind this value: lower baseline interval 13.4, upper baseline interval 13.8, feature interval 13.1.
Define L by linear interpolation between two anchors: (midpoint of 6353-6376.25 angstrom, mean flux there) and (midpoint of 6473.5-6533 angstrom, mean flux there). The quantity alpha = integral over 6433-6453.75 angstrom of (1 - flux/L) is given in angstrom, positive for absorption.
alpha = 0.6 angstrom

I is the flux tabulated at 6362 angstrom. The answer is 13.68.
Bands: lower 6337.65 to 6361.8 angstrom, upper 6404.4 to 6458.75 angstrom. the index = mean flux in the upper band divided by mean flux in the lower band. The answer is 0.9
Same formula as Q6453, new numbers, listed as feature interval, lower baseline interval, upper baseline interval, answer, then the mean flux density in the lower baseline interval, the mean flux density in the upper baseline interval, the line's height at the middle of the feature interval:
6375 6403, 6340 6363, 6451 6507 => 2.14 angstrom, 14.4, 13.5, 14.1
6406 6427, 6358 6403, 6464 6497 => 0.47 angstrom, 13.3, 13.7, 13.5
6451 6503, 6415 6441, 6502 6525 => -3.69 angstrom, 13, 12.4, 12.6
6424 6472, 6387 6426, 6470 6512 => 0.68 angstrom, 13.1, 13.6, 13.3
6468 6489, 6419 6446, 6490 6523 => -1.73 angstrom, 13.1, 12.7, 12.9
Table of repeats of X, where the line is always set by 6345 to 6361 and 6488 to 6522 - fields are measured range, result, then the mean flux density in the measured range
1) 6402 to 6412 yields 0.07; 13.1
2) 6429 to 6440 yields 0.06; 12.9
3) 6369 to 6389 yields 0.10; 12.9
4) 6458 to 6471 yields 0.05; 12.8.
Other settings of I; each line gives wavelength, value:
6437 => 12.3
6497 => 13.73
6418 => 13.24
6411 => 13.12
